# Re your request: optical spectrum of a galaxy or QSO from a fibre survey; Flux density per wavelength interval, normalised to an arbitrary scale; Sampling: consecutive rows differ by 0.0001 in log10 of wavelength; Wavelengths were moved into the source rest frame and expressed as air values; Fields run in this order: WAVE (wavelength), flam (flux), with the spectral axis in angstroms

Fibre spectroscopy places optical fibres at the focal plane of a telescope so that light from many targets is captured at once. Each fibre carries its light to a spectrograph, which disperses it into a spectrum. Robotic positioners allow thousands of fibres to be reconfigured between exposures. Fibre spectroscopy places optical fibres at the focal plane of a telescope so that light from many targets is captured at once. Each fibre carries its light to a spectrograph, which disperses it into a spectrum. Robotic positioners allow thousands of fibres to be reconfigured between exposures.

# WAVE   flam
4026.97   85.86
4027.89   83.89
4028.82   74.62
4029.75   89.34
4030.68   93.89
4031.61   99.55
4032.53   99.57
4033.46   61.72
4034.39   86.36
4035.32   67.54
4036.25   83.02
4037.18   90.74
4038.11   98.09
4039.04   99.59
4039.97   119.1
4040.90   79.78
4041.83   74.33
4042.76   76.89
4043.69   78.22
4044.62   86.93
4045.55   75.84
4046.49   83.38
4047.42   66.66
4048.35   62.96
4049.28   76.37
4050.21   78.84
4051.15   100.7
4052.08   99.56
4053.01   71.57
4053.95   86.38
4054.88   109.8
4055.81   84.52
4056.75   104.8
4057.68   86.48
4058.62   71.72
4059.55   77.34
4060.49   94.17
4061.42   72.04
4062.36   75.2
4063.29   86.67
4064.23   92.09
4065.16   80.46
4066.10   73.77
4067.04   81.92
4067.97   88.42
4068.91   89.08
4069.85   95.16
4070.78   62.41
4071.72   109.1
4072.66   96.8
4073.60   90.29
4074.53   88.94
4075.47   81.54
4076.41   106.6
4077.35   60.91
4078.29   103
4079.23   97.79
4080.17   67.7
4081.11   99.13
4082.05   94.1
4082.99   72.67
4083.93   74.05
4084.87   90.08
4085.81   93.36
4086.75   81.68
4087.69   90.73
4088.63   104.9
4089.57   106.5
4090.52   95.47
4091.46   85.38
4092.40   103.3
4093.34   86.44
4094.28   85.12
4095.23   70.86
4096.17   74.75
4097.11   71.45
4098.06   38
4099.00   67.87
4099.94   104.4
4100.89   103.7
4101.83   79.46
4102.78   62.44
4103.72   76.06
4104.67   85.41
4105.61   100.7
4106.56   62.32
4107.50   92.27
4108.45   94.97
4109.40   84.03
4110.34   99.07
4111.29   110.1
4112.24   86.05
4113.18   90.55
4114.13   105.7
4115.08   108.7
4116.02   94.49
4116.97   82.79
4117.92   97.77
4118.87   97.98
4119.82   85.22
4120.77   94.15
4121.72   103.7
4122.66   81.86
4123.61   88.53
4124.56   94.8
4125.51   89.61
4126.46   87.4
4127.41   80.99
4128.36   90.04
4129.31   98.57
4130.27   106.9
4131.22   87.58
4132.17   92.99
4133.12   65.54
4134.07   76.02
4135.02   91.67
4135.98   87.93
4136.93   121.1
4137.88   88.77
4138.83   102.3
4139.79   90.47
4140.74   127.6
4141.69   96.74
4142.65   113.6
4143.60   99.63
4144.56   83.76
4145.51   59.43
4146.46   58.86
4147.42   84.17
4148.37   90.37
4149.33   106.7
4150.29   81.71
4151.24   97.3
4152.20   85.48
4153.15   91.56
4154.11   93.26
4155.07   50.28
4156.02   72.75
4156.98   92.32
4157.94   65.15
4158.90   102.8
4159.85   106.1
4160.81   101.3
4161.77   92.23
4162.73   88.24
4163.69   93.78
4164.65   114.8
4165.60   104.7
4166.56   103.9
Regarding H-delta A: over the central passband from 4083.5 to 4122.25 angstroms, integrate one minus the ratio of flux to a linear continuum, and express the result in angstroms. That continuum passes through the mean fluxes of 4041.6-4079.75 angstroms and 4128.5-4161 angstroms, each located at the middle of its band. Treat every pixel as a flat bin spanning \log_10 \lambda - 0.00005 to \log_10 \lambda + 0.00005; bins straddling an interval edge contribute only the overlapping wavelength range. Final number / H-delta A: -0.3 angstroms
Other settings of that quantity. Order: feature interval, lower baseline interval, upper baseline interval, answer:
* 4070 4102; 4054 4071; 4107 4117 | 1.3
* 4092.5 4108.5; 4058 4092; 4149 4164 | 1.4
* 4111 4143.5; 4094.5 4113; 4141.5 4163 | -3.7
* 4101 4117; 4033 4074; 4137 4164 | -0.3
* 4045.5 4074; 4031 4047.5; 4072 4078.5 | 1.0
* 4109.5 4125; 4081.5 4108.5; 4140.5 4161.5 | -1.6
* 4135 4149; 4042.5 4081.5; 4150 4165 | -0.8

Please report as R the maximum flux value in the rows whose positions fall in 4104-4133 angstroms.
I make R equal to 110.1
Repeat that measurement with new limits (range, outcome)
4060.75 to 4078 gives 109.1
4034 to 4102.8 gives 119.1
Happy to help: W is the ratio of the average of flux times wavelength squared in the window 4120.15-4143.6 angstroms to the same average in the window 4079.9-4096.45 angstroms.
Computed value 1.1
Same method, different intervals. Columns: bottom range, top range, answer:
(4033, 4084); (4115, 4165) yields 1.11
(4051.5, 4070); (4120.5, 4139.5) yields 1.10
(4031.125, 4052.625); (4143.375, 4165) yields 1.09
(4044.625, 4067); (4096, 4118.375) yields 1.07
